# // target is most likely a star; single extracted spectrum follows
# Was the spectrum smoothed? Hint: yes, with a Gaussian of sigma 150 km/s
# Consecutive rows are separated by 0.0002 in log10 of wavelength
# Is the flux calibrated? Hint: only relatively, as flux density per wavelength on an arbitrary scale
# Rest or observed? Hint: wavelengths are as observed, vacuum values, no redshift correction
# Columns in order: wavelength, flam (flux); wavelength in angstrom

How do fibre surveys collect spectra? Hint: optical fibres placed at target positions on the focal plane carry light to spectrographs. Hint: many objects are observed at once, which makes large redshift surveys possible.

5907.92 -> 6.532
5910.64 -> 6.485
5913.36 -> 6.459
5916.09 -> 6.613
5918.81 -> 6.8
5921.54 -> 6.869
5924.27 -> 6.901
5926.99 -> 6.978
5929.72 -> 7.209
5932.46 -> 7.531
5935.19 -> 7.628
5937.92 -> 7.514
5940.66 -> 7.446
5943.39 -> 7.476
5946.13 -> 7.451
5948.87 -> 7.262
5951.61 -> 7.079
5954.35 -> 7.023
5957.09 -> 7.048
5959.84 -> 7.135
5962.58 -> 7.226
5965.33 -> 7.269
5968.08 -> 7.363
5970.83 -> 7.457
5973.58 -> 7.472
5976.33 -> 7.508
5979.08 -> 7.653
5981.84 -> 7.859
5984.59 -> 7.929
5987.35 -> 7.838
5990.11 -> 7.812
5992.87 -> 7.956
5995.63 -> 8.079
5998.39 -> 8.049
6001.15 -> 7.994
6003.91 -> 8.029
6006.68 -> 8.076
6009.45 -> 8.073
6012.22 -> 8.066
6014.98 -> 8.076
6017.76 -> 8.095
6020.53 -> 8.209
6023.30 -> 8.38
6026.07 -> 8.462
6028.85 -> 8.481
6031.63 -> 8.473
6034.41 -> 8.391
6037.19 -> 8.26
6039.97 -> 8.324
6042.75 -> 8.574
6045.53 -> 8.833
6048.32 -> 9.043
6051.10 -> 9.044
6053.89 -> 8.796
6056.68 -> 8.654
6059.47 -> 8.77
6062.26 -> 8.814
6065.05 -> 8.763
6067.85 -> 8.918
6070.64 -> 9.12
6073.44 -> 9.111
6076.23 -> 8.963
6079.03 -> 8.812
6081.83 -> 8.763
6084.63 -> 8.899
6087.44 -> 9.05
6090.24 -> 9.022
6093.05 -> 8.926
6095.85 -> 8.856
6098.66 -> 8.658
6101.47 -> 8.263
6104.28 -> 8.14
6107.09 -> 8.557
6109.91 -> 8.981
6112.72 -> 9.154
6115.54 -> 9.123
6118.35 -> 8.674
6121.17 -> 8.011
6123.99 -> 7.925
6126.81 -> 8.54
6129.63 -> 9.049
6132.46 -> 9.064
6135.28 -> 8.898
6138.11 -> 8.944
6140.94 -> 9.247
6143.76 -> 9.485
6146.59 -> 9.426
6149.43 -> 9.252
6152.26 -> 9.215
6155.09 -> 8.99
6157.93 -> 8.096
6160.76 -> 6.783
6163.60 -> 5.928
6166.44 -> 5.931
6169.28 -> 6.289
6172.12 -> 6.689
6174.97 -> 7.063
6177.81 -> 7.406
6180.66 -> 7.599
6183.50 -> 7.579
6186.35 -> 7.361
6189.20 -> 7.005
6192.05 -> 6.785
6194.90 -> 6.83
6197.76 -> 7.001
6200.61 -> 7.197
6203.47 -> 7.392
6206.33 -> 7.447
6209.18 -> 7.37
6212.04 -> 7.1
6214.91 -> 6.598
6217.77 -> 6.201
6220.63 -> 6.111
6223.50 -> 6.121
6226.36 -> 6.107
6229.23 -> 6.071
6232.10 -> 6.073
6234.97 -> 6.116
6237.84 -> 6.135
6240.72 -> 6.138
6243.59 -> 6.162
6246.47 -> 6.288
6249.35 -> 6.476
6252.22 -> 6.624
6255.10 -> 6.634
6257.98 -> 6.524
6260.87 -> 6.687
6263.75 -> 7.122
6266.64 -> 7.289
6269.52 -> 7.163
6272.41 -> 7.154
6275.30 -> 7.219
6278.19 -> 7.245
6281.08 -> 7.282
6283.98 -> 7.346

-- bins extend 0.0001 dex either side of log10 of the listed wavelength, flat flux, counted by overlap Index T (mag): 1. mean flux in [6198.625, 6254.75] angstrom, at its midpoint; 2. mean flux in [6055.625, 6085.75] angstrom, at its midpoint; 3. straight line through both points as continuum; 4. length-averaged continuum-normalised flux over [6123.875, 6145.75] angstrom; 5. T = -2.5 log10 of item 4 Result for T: -0.14 mag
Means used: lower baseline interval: 8.88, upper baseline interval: 6.52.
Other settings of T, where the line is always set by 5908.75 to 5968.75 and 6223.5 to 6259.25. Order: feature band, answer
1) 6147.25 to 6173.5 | -0.16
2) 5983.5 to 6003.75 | -0.14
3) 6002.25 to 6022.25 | -0.17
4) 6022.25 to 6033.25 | -0.22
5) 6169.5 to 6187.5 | -0.12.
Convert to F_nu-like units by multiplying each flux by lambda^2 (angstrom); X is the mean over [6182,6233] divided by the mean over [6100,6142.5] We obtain 0.80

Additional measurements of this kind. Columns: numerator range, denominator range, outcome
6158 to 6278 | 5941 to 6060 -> 0.91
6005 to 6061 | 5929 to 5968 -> 1.19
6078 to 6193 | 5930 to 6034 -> 1.12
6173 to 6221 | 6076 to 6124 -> 0.84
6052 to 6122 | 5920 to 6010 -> 1.22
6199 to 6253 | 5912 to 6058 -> 0.90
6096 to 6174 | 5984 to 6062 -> 1.04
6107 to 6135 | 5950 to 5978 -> 1.26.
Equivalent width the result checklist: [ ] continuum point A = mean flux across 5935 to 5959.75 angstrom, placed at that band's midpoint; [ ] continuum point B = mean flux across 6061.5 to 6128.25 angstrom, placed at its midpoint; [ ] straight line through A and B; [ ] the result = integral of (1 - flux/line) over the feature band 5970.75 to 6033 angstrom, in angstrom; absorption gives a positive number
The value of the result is -1.39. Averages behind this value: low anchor 7.3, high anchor 8.75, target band 8.01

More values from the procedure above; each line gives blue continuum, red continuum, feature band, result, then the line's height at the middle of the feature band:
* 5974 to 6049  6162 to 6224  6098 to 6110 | -1.5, 7.5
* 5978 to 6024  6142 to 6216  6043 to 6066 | -2.9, 7.84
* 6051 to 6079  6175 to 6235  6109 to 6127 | -1.1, 8.12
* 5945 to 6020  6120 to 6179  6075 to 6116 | -4.3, 7.97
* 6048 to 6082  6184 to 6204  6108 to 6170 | -4.4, 7.86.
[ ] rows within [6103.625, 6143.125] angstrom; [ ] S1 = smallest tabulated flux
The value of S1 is 7.925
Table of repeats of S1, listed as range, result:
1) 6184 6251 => 6.071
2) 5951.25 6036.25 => 7.023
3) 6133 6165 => 5.928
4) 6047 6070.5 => 8.654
